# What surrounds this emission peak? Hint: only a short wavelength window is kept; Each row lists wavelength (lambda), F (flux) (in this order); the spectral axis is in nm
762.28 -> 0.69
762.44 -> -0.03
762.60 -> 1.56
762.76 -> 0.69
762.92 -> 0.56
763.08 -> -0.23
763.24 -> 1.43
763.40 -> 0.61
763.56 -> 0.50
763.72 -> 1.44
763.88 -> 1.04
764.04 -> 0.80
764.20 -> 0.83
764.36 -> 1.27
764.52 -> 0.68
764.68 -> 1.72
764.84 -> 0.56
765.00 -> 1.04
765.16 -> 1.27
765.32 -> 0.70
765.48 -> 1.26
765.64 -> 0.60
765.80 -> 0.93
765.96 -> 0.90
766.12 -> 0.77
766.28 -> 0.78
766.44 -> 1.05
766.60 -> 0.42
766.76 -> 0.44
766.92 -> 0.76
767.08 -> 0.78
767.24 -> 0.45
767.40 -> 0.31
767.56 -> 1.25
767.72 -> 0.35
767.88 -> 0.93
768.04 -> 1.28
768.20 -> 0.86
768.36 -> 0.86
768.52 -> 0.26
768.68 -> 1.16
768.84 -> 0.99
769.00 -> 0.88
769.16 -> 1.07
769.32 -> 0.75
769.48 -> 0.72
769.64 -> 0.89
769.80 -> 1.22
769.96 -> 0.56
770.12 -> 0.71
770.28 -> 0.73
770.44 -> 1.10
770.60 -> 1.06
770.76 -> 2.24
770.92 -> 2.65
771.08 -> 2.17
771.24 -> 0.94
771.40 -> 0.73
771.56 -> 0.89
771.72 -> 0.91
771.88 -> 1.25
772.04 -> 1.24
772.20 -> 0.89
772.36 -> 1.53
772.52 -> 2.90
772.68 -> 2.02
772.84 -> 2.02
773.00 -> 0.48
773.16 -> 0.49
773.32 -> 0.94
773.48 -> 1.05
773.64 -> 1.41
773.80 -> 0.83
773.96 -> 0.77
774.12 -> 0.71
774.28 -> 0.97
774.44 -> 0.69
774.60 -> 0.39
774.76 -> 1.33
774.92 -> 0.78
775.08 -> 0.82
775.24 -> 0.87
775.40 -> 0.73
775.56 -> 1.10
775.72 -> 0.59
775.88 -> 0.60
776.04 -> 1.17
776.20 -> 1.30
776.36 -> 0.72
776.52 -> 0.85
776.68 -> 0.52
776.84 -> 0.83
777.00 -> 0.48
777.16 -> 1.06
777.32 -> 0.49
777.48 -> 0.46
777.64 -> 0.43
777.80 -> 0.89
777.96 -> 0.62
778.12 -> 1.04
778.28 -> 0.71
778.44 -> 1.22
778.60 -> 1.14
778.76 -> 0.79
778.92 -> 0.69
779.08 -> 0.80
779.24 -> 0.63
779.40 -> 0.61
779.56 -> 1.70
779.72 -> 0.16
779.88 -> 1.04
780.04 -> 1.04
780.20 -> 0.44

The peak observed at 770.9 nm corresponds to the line [S II] 6716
